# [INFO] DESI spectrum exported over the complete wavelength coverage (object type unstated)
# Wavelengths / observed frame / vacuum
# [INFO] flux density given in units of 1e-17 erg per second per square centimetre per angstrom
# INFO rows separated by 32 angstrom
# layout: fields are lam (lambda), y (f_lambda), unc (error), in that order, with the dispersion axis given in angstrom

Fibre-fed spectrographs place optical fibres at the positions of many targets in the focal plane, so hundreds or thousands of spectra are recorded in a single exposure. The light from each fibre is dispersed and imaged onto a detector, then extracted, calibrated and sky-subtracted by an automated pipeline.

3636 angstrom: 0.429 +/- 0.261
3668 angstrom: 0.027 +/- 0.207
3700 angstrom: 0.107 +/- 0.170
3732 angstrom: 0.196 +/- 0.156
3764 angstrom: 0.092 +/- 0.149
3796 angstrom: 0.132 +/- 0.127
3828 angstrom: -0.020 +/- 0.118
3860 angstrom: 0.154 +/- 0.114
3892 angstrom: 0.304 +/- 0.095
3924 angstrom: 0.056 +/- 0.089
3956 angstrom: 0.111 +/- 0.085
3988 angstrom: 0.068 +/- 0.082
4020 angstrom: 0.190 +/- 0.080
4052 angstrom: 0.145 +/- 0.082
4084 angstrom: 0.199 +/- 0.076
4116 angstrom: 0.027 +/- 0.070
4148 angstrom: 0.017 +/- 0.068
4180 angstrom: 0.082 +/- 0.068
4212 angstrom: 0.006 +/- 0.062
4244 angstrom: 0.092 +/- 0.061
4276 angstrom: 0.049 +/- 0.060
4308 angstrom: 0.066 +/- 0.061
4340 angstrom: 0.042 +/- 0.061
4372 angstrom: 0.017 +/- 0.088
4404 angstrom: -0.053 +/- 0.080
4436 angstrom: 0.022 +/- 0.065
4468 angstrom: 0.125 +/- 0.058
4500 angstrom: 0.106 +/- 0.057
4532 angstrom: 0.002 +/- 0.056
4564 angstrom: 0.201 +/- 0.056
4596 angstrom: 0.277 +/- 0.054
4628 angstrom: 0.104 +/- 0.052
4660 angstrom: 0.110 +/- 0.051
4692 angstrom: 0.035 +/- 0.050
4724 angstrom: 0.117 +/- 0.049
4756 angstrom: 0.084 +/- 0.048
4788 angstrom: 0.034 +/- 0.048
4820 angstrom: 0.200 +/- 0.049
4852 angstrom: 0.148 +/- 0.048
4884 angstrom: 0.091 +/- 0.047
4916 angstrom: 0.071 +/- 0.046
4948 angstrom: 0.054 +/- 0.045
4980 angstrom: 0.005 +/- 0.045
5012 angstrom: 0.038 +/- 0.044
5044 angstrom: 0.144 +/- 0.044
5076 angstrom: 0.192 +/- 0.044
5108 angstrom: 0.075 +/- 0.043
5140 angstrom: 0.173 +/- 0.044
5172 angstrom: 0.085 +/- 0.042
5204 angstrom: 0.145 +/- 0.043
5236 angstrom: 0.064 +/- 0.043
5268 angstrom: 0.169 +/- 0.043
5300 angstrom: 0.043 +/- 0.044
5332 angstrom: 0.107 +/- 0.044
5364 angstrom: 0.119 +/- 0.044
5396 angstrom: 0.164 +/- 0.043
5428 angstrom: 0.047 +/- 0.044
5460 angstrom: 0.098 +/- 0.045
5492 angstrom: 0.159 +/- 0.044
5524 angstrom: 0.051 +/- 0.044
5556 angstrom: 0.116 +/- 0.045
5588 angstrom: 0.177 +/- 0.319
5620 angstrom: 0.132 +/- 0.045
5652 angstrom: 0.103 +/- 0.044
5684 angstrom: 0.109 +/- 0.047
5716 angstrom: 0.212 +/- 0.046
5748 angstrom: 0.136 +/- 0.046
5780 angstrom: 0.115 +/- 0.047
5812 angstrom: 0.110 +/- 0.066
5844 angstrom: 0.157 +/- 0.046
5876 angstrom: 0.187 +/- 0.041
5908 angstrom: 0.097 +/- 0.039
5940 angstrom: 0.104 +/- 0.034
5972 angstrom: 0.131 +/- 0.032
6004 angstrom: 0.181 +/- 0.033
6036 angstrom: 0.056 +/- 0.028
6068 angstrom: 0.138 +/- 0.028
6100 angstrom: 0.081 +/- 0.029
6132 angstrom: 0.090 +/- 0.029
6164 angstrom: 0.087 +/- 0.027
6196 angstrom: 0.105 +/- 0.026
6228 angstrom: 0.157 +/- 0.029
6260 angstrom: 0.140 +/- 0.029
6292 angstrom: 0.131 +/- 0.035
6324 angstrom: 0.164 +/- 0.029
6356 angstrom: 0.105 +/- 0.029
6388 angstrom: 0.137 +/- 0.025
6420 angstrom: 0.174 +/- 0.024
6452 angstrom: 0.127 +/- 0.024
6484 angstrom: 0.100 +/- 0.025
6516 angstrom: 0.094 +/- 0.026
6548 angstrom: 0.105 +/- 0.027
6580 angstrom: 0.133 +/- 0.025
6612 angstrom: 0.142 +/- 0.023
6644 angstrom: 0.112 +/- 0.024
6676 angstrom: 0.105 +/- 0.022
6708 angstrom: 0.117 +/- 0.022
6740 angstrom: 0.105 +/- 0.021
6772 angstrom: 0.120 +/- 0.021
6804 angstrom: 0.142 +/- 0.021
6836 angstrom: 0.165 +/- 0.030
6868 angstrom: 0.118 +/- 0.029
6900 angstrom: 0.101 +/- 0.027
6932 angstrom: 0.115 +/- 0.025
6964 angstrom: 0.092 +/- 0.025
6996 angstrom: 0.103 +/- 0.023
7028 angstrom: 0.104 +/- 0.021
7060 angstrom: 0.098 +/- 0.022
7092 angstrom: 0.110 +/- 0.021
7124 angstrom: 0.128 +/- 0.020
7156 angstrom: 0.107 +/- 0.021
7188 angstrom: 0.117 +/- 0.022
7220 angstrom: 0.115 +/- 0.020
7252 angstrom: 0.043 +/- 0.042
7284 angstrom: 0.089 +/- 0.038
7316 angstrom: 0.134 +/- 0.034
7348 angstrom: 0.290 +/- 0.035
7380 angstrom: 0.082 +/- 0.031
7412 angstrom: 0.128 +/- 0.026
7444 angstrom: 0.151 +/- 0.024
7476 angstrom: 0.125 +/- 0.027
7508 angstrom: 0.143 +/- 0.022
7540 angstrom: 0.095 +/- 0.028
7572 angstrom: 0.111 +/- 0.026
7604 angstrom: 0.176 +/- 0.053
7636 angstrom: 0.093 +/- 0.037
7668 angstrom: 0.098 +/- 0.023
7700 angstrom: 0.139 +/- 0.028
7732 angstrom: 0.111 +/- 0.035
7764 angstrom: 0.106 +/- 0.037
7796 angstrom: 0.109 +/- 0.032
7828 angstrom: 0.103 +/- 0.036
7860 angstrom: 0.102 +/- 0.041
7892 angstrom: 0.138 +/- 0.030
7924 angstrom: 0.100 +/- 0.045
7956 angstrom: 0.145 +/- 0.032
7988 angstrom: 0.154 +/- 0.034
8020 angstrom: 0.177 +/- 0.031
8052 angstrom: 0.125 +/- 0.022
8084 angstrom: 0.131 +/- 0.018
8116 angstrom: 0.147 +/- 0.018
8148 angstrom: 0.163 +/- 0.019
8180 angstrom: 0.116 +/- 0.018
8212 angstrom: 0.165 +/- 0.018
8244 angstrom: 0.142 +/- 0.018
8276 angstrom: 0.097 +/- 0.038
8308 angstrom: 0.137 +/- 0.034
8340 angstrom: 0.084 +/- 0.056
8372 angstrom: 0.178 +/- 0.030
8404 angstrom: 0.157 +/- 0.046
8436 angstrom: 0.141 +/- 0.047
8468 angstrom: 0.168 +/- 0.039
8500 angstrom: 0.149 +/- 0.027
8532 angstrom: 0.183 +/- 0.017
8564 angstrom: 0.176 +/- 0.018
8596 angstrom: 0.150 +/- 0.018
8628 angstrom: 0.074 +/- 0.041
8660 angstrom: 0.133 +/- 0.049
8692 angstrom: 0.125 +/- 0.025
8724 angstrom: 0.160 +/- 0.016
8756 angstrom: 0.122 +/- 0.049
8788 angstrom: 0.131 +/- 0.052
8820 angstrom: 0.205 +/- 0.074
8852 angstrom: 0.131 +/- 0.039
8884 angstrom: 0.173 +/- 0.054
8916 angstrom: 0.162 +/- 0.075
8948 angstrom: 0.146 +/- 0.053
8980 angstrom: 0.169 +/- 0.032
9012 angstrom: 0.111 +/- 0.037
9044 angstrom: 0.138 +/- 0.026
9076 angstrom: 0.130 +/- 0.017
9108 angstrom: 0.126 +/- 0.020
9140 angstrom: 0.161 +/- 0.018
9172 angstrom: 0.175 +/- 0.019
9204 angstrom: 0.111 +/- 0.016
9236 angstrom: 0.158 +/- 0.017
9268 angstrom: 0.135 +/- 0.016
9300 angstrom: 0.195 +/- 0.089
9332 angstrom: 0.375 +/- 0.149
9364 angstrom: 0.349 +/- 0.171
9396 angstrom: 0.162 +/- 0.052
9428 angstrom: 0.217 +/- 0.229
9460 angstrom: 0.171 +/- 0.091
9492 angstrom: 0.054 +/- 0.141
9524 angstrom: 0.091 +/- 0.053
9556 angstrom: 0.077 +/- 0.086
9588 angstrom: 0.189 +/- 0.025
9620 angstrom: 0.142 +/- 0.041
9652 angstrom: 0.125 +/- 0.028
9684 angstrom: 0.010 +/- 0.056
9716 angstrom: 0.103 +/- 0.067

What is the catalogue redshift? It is 0.97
